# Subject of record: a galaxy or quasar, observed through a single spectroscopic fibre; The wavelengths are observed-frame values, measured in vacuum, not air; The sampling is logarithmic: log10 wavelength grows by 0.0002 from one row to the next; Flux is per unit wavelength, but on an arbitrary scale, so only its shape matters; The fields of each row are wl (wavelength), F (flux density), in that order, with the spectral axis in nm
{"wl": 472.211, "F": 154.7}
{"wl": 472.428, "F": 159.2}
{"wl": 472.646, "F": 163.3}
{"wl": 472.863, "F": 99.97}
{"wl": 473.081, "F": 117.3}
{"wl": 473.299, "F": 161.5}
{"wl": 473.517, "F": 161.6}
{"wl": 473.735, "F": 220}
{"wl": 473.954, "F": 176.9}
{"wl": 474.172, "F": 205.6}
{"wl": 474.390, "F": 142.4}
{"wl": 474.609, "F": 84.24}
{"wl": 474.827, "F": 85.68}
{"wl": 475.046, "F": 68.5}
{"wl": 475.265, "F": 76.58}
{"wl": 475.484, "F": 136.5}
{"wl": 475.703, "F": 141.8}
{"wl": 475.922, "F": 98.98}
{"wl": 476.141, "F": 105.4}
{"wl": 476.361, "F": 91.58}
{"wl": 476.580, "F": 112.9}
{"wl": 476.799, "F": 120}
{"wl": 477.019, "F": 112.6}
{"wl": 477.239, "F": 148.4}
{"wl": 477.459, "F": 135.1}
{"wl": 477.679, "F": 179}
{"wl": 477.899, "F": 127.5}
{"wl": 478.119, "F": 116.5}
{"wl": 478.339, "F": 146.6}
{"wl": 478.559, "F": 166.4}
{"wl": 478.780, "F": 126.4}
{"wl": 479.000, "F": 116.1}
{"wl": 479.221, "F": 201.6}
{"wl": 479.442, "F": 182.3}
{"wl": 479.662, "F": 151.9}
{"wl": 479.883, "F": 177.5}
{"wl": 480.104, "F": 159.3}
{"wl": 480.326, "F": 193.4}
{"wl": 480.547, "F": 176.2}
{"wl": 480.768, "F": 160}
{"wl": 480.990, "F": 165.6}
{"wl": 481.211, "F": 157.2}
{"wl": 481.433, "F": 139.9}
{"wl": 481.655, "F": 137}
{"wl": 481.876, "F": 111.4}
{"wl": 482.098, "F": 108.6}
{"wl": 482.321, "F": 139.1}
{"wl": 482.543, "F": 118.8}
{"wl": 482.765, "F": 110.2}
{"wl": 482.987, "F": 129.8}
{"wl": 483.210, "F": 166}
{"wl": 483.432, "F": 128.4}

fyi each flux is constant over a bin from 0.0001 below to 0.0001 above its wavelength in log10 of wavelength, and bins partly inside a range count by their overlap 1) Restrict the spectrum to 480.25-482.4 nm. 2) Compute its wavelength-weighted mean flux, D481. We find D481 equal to 148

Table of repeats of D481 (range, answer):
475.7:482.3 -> 142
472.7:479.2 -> 132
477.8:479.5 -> 147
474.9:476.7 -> 104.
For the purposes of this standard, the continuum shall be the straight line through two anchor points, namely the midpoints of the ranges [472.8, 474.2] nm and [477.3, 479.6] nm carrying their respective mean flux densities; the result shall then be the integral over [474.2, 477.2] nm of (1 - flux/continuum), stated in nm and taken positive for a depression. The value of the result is 0.91 nm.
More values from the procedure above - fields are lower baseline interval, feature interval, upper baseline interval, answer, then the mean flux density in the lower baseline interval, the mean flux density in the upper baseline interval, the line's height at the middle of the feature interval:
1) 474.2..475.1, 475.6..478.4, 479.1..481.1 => 0.214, 107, 174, 136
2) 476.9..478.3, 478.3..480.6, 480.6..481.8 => -0.299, 137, 152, 145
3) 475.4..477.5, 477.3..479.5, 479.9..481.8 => -0.174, 120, 161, 138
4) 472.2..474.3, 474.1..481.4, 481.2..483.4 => 0.339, 162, 131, 146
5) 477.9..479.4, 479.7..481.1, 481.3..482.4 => -0.362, 146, 127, 136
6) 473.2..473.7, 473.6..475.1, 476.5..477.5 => 0.161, 170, 126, 159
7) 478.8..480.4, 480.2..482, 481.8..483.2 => -0.128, 166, 123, 144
